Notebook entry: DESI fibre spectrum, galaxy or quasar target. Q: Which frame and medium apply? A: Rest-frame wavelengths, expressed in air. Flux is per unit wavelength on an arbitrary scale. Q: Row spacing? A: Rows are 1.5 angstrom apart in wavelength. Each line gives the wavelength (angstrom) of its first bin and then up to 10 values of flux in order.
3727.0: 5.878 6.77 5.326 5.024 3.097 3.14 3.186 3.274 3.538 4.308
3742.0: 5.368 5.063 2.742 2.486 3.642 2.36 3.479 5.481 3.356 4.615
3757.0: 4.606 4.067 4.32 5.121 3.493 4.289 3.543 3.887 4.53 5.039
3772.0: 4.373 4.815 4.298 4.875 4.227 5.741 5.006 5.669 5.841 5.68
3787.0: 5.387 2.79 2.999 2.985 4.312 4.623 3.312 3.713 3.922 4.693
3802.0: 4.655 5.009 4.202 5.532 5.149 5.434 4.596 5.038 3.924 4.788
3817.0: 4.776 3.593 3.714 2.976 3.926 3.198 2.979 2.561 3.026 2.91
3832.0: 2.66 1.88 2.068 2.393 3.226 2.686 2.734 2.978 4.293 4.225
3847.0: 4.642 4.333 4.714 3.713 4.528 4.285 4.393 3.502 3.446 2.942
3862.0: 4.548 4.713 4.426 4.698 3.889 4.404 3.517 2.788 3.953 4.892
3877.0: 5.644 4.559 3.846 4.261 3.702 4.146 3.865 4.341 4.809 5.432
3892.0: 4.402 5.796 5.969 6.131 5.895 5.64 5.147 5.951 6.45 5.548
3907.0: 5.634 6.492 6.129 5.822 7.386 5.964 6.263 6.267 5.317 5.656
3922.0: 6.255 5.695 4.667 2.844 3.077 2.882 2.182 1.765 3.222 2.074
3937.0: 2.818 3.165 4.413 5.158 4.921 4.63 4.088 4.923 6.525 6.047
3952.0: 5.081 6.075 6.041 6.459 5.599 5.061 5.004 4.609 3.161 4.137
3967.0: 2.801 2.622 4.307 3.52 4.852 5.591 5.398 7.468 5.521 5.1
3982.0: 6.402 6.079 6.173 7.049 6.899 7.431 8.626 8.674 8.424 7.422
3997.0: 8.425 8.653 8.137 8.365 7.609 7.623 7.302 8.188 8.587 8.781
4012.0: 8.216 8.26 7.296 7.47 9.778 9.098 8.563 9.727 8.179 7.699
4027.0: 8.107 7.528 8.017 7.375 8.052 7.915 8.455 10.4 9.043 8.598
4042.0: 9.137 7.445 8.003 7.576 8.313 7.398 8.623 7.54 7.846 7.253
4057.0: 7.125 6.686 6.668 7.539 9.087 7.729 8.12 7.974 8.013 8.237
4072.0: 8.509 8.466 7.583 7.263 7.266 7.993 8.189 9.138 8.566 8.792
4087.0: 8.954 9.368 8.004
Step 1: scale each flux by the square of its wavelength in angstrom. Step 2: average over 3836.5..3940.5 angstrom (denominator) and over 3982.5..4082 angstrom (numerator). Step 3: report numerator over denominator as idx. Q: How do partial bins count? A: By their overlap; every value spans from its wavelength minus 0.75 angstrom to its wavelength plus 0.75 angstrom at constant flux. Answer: 1.92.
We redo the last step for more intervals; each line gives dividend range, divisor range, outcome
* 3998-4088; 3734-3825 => 2.19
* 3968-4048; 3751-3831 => 1.97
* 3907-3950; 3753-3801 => 1.16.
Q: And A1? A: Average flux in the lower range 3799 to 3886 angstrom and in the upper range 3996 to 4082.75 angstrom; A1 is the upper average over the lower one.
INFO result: 2.06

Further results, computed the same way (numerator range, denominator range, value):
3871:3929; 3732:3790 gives 1.22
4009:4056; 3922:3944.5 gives 2.28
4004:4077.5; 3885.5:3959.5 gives 1.60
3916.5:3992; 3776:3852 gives 1.23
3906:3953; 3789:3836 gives 1.24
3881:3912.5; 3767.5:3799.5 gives 1.19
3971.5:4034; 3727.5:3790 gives 1.75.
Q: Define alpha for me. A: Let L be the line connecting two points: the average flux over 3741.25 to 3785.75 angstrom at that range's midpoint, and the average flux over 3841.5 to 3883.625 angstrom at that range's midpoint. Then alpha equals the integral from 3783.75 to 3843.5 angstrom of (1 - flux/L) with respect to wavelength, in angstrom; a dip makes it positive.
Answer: 6.4 angstrom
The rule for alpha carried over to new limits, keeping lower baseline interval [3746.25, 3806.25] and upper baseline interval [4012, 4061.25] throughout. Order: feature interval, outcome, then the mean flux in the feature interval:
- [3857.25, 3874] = 5.1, 3.91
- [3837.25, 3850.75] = 3.9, 3.76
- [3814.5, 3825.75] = 2.6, 3.82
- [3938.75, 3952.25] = 3.5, 5.02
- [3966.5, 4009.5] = 4.3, 6.67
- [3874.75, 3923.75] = 5.5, 5.43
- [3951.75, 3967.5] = 4.6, 4.94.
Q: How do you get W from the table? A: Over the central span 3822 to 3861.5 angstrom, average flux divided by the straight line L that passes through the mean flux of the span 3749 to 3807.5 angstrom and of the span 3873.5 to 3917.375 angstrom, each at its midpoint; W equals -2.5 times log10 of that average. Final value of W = 0.40 mag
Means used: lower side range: 4.39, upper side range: 5.33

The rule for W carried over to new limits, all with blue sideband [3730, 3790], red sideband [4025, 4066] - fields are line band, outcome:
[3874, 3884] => 0.29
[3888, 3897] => 0.12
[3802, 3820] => 0.05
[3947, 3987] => 0.31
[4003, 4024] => -0.11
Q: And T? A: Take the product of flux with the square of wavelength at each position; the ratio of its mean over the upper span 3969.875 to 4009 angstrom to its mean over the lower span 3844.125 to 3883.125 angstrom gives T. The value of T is 1.78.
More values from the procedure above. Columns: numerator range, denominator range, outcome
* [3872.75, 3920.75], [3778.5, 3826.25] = 1.27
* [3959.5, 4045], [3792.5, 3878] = 2.00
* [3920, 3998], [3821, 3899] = 1.36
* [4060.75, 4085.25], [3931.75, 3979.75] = 1.87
